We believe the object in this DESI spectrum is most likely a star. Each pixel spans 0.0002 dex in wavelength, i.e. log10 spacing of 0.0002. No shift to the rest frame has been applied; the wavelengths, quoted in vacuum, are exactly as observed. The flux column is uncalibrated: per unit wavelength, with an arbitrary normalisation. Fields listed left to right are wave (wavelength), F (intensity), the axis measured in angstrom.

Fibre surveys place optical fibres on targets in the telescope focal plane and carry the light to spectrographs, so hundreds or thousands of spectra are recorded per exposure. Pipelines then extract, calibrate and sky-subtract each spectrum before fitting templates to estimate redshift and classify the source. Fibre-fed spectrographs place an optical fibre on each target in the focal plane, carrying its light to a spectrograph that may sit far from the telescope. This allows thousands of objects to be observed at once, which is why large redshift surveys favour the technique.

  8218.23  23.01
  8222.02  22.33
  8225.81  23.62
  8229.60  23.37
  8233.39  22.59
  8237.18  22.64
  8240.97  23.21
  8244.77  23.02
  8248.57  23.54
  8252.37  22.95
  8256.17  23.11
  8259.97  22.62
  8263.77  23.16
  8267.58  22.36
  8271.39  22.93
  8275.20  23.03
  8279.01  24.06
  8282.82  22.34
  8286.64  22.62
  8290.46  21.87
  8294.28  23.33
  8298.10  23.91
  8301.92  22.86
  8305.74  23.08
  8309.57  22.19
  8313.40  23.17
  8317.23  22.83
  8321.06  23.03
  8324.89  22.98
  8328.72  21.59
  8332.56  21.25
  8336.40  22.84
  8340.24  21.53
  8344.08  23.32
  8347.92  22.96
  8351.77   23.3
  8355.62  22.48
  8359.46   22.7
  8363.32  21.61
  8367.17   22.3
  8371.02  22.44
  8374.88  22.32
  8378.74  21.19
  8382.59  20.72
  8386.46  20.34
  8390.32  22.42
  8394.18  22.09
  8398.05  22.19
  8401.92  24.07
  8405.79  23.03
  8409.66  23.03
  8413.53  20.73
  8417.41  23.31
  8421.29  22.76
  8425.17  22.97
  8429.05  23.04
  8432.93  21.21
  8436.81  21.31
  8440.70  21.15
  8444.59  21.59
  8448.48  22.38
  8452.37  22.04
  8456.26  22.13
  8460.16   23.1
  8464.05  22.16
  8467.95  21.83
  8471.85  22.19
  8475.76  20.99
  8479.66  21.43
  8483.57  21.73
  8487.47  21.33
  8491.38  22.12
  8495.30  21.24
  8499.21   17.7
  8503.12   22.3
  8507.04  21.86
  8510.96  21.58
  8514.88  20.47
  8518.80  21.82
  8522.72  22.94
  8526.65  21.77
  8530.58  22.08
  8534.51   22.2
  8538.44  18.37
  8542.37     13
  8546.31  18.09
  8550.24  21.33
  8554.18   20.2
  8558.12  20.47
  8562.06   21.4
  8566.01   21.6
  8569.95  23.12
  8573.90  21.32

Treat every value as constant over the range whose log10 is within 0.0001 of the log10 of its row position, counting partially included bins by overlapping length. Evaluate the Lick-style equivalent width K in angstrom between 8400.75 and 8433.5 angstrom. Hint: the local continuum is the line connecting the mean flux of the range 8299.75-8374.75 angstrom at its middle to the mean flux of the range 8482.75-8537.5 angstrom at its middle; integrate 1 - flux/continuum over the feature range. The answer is -1.0 angstrom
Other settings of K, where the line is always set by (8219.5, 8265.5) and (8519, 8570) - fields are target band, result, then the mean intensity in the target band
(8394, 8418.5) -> -1.2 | 22.6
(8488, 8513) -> -0.4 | 21.1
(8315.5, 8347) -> -0.2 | 22.4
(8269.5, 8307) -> -0.6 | 23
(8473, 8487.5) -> -0.3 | 21.4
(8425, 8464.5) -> -1.4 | 22.1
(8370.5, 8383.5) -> 0.1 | 21.7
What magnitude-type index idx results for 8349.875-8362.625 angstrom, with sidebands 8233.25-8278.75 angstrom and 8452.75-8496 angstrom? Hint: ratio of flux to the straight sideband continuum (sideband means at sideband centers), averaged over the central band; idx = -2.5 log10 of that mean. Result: -0.01 mag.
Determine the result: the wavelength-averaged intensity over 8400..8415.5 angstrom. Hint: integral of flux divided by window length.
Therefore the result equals 22.7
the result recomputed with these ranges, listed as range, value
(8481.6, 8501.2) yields 20.8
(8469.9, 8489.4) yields 21.5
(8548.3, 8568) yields 21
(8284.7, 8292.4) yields 22.2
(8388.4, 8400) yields 22.2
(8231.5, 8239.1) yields 22.6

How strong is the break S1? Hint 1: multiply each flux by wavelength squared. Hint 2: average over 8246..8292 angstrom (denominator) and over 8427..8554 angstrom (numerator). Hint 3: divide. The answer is 1.0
